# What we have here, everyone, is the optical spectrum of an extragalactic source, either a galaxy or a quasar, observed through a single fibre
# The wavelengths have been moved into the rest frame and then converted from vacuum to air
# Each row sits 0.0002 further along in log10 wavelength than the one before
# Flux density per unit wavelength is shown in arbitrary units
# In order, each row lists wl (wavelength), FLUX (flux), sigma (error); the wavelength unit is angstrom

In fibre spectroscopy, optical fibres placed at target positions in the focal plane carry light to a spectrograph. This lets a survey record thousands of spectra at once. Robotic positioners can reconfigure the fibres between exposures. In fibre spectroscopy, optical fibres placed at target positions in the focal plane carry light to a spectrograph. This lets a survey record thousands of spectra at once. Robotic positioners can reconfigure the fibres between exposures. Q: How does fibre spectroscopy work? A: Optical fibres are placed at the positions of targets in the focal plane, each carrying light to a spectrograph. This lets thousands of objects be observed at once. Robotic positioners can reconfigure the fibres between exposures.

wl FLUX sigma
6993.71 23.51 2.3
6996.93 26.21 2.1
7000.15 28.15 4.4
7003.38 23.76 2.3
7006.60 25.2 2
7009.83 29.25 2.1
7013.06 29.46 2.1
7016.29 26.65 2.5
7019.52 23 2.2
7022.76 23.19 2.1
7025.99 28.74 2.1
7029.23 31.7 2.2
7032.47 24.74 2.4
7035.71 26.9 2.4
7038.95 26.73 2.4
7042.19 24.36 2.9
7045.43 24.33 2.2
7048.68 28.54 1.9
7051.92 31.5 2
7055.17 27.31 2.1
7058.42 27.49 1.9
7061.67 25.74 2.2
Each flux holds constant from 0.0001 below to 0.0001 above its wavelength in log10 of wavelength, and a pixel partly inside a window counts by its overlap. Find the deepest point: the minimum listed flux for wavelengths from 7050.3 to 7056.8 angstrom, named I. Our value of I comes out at 27.31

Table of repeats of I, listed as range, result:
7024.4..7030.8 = 28.74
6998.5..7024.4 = 23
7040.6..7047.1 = 24.33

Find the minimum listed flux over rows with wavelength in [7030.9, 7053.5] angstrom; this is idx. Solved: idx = 24.33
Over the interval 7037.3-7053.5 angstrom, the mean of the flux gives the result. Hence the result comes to 27.1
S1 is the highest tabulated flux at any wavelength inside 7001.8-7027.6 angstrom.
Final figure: 29.46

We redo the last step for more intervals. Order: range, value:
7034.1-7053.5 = 31.5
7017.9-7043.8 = 31.7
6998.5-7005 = 28.15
